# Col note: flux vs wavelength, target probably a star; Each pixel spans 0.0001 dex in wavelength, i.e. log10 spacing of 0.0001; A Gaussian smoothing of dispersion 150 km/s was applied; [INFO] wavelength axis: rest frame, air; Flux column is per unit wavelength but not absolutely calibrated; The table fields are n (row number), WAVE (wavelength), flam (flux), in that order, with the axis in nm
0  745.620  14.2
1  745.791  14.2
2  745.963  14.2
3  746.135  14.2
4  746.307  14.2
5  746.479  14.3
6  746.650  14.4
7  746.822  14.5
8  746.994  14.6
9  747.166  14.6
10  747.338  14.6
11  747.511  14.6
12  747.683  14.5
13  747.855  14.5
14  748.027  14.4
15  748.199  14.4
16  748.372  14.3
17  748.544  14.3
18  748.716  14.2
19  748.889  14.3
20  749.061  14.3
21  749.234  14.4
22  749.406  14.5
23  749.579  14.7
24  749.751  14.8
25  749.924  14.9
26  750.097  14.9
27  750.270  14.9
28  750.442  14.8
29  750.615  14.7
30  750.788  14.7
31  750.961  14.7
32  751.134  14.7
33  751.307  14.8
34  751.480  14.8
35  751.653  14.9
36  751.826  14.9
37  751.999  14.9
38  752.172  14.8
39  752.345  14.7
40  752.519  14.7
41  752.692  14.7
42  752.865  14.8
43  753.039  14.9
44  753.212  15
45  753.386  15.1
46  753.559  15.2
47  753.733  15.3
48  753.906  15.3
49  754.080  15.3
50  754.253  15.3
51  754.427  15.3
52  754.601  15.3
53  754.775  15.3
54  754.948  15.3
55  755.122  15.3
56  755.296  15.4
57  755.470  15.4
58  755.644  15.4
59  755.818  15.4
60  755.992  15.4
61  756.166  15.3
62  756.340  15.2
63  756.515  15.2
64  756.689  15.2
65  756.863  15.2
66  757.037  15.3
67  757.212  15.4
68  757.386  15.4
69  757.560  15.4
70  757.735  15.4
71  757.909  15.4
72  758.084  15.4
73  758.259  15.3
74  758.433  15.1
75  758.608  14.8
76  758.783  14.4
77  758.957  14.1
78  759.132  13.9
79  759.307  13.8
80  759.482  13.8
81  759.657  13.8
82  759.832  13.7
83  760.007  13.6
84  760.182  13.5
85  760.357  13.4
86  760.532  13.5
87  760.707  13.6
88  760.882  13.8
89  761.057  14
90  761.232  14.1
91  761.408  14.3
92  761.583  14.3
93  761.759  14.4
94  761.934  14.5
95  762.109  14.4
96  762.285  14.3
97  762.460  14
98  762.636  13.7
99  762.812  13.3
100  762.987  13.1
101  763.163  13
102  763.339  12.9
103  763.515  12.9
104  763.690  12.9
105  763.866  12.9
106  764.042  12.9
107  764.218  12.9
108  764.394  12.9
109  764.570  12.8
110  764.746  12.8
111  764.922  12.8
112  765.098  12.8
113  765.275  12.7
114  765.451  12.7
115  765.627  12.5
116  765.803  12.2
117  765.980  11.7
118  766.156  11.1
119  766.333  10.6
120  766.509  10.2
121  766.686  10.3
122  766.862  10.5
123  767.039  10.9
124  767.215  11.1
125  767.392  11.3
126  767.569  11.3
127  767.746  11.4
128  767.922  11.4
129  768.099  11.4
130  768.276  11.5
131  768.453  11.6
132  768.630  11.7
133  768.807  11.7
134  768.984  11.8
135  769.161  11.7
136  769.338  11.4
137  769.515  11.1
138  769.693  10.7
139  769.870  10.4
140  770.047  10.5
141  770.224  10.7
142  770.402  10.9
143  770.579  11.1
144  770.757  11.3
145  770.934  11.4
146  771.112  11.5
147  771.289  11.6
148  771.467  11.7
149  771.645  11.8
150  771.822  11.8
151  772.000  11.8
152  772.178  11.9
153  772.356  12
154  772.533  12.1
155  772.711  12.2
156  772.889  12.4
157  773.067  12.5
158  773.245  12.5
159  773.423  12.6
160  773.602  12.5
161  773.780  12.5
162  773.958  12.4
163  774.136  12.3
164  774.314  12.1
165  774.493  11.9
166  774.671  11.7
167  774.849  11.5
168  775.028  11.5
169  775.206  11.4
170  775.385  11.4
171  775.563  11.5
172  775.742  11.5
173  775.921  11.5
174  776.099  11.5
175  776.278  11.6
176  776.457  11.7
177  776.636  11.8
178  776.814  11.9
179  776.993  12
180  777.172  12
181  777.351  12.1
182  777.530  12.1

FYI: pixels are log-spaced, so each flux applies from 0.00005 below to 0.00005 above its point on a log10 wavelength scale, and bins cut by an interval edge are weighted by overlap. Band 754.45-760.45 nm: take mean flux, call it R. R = 14.9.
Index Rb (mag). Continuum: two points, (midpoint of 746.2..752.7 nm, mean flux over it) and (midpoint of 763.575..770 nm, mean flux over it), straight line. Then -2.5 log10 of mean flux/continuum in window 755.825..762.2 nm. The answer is -0.12 mag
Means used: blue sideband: 14.6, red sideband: 11.7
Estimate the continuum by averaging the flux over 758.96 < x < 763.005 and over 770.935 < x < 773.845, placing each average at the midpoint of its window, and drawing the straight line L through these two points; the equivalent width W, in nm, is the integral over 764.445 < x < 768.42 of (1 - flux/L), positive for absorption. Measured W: 0.42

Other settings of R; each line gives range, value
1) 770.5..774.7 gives 12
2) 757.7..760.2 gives 14.4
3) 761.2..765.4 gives 13.4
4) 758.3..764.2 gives 13.8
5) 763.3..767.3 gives 12.1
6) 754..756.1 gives 15.3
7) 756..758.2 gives 15.3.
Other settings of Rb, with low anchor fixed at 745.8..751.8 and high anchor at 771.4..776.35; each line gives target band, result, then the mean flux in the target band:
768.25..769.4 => 0.07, 11.6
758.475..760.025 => -0.05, 14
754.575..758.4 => -0.12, 15.3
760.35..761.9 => -0.06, 14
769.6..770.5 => 0.16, 10.6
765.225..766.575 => 0.09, 11.7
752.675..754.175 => -0.08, 15.1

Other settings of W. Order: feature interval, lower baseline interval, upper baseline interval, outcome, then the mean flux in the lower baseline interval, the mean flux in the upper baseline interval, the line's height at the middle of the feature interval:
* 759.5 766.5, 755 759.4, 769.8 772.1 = 0.162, 15.1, 11.3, 13.5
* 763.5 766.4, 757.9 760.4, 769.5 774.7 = 0.143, 14.2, 11.7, 13.1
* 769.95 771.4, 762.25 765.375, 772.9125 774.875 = 0.160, 13.1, 12.3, 12.5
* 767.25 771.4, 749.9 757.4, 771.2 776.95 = 0.449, 15.1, 11.9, 12.6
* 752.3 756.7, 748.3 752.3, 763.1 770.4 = -0.401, 14.7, 11.8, 13.9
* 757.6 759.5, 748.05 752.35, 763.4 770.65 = -0.222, 14.6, 11.7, 13.2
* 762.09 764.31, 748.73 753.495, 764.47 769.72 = -0.165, 14.7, 11.6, 12.4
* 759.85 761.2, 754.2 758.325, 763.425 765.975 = 0.035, 15.3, 12.7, 14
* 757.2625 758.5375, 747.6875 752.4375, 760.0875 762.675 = -0.103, 14.6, 14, 14.2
